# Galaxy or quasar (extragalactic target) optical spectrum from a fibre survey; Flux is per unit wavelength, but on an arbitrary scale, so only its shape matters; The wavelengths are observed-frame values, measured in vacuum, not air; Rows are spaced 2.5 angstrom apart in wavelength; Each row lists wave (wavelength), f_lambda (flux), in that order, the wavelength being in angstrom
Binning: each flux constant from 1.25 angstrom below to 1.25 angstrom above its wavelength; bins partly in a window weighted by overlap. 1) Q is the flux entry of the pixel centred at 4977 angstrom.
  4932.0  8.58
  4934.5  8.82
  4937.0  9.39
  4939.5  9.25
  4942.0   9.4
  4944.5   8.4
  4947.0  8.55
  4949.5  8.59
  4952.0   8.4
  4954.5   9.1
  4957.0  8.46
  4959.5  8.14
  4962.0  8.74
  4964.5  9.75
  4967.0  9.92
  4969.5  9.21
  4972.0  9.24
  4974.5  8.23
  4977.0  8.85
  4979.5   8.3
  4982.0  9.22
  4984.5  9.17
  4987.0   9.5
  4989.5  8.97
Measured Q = 8.85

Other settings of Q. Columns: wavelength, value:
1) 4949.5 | 8.59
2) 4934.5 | 8.82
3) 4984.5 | 9.17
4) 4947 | 8.55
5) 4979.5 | 8.3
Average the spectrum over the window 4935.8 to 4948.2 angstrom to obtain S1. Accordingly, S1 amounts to 9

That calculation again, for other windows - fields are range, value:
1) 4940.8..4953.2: 8.67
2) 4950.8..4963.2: 8.57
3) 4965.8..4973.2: 9.45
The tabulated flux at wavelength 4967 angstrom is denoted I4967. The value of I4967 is 9.92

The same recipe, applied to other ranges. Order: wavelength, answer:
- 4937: 9.39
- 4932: 8.58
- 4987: 9.5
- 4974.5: 8.23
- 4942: 9.4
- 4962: 8.74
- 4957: 8.46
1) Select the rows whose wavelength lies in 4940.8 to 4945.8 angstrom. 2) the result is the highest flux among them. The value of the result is 9.4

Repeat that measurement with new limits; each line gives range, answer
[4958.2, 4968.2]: 9.92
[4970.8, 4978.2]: 9.24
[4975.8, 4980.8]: 8.85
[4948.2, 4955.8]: 9.1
